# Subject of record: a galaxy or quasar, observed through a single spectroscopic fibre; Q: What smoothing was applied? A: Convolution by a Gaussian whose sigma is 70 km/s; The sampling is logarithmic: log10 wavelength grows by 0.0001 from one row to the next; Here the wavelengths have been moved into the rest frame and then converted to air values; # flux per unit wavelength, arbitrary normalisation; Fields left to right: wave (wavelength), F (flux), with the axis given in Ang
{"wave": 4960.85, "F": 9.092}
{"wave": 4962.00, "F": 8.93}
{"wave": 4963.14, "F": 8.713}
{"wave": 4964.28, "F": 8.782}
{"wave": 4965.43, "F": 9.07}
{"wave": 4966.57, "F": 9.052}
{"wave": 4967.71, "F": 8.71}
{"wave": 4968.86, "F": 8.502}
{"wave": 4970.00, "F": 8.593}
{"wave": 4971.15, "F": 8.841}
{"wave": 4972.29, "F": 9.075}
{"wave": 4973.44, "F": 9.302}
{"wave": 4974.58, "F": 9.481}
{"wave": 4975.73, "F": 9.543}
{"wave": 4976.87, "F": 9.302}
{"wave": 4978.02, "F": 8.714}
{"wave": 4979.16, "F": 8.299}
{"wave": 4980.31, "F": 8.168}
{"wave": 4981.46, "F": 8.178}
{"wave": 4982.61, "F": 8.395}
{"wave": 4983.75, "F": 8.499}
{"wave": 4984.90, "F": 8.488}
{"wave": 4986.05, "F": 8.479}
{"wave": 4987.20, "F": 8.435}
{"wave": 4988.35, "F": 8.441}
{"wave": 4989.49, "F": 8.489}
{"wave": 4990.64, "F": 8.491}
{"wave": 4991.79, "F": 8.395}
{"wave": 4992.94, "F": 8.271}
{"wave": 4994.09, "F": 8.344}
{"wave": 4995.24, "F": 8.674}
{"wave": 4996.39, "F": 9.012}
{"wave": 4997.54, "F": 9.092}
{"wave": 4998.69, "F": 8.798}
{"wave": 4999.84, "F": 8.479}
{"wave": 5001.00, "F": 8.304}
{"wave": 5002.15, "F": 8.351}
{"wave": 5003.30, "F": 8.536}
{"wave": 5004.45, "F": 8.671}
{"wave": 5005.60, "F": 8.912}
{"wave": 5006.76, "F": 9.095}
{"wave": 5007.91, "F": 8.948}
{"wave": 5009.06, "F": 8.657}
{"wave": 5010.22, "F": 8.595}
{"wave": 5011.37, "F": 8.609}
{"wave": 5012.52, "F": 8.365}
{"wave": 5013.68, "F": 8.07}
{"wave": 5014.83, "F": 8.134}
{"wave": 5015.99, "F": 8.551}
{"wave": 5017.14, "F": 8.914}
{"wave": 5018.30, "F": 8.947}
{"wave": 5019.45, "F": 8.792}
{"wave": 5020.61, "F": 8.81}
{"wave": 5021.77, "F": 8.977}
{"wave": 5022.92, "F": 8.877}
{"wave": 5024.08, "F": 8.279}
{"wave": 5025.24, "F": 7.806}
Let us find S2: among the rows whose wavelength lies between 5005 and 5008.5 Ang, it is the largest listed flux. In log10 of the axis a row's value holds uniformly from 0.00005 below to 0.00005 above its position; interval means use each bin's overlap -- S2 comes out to 9.095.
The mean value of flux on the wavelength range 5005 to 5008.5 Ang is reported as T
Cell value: 8.98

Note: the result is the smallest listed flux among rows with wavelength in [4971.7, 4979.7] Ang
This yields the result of 8.299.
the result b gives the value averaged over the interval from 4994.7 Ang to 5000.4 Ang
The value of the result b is 8.82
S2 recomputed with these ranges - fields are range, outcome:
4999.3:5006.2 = 8.912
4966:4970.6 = 9.052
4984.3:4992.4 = 8.491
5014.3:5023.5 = 8.977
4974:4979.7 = 9.543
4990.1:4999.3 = 9.092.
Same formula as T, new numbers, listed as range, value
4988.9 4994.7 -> 8.41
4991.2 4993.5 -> 8.33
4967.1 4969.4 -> 8.61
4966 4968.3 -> 8.88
